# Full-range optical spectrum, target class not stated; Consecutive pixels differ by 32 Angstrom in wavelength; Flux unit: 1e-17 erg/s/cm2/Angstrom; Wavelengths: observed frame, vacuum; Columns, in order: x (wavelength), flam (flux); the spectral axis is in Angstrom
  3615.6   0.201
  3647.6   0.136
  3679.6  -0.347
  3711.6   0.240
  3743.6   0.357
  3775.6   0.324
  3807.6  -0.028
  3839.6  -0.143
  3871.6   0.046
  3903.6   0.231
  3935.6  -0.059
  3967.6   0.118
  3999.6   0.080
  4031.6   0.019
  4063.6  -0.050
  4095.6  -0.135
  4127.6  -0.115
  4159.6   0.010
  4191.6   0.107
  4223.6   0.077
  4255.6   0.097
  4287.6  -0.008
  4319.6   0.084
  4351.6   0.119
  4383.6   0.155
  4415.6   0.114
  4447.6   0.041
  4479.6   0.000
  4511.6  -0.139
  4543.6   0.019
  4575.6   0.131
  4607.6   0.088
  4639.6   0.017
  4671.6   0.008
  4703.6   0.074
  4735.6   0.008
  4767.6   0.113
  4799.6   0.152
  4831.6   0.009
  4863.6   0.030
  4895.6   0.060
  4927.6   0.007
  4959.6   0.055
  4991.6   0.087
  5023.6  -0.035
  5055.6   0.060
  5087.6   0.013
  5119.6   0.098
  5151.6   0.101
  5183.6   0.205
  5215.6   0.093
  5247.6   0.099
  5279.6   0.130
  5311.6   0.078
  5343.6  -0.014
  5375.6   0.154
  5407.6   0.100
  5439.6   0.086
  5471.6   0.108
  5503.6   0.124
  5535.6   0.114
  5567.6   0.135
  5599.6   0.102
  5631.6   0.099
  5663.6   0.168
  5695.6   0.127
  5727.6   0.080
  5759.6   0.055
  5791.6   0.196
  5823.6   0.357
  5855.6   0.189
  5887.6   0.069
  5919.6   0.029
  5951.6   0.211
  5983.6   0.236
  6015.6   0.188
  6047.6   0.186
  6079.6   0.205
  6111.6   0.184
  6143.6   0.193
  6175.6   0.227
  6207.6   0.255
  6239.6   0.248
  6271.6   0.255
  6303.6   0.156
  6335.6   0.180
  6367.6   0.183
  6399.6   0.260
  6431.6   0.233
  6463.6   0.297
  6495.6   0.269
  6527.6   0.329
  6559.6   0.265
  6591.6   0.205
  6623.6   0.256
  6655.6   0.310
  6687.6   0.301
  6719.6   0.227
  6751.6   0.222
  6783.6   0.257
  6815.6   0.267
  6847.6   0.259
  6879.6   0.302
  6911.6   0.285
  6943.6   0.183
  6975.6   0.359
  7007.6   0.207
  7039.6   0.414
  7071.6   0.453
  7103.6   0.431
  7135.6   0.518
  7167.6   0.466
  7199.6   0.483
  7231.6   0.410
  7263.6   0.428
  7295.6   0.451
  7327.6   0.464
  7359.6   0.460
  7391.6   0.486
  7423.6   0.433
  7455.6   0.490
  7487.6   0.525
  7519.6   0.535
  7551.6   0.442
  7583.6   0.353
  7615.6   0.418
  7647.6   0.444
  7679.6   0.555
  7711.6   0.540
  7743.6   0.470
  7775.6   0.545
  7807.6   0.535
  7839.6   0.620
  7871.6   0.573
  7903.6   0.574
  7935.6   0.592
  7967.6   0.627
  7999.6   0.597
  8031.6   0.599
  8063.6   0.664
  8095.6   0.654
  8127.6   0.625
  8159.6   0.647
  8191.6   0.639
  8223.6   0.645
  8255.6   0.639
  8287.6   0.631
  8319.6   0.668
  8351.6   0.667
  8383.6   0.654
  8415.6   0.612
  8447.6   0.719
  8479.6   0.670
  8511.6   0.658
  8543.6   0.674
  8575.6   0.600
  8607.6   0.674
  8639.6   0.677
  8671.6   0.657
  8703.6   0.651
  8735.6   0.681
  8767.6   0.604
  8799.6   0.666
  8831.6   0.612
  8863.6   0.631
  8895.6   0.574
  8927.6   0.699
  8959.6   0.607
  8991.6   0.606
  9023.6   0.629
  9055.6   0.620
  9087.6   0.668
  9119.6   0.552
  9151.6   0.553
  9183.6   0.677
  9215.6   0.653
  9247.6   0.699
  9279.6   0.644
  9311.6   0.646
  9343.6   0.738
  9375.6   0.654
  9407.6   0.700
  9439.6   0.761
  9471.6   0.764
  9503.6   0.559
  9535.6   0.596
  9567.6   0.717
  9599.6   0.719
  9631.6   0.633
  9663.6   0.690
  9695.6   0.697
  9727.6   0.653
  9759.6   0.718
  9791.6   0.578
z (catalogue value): 0.76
